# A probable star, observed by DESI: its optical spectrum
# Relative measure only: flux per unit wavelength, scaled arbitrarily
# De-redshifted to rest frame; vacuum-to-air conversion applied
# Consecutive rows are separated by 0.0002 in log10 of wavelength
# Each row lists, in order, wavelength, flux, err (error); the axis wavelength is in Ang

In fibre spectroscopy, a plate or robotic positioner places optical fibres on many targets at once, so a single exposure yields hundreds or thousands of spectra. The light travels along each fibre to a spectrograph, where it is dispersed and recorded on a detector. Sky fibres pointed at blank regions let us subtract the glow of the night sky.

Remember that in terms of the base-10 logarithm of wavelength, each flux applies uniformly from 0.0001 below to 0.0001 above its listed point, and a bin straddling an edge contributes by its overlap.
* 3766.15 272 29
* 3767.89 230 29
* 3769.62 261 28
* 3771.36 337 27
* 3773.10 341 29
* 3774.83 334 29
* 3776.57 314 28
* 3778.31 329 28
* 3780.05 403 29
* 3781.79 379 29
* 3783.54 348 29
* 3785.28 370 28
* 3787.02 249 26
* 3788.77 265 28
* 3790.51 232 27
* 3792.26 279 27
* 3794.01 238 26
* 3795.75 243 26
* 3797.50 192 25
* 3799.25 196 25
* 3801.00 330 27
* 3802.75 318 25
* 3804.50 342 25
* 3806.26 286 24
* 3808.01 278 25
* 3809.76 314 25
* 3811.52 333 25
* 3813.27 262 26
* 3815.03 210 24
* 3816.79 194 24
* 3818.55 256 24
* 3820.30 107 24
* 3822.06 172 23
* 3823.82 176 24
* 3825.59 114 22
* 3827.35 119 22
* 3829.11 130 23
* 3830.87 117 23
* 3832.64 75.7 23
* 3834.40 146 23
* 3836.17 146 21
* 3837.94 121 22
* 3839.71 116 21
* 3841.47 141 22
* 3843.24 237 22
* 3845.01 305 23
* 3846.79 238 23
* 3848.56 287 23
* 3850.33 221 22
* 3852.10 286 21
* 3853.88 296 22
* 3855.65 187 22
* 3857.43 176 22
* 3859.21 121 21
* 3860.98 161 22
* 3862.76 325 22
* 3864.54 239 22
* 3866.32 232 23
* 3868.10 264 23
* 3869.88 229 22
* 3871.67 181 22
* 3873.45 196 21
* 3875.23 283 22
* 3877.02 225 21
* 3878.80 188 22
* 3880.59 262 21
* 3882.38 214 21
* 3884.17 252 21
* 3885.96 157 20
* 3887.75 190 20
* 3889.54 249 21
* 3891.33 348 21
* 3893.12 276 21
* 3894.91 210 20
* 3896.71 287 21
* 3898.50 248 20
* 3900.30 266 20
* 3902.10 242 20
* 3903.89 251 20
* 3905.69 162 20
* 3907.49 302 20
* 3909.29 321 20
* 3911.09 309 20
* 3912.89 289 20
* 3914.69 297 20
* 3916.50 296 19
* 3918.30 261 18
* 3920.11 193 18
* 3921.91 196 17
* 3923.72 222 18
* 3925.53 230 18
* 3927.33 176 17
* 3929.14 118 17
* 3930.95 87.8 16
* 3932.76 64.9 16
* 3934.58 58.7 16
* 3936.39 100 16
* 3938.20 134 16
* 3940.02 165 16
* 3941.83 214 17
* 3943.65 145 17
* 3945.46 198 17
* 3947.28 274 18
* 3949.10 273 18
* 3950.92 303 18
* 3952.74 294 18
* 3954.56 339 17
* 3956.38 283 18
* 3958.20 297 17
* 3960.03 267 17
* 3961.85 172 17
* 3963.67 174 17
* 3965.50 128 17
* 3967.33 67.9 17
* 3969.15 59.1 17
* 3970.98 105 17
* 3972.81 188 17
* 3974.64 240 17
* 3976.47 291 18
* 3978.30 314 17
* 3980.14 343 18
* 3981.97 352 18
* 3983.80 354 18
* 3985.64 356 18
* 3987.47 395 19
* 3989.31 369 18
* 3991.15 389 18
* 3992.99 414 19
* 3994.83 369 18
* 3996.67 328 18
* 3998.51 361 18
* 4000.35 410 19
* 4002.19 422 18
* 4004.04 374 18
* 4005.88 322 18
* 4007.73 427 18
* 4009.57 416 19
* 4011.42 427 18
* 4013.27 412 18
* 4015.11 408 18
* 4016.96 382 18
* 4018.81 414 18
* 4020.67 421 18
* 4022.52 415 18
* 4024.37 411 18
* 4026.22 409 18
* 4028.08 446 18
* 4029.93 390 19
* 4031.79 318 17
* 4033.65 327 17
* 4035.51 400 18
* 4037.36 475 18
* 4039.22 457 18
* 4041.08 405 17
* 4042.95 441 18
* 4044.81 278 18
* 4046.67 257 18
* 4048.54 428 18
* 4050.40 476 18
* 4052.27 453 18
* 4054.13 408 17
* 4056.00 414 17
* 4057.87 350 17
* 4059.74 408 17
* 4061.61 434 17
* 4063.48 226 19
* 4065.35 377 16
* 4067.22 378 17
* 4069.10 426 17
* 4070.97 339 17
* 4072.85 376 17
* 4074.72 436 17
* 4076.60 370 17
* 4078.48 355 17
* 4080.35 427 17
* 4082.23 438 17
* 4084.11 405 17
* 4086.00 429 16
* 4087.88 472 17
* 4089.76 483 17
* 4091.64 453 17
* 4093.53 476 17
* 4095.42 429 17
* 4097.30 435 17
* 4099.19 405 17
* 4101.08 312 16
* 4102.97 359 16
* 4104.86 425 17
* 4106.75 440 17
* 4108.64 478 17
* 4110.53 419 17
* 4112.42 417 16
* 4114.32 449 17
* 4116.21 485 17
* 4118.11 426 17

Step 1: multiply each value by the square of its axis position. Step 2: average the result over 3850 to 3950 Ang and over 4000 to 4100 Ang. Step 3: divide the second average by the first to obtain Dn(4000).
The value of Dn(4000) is 1.98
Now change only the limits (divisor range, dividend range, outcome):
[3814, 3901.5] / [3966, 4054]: 1.87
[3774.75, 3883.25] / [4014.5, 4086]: 1.90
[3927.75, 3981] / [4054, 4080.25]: 2.04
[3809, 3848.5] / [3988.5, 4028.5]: 2.36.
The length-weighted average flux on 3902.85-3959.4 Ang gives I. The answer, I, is 221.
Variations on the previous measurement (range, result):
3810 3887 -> 203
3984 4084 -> 392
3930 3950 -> 156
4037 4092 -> 401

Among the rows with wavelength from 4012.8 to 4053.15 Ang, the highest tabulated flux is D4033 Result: 476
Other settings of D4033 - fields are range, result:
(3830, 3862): 305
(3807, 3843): 333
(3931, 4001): 414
